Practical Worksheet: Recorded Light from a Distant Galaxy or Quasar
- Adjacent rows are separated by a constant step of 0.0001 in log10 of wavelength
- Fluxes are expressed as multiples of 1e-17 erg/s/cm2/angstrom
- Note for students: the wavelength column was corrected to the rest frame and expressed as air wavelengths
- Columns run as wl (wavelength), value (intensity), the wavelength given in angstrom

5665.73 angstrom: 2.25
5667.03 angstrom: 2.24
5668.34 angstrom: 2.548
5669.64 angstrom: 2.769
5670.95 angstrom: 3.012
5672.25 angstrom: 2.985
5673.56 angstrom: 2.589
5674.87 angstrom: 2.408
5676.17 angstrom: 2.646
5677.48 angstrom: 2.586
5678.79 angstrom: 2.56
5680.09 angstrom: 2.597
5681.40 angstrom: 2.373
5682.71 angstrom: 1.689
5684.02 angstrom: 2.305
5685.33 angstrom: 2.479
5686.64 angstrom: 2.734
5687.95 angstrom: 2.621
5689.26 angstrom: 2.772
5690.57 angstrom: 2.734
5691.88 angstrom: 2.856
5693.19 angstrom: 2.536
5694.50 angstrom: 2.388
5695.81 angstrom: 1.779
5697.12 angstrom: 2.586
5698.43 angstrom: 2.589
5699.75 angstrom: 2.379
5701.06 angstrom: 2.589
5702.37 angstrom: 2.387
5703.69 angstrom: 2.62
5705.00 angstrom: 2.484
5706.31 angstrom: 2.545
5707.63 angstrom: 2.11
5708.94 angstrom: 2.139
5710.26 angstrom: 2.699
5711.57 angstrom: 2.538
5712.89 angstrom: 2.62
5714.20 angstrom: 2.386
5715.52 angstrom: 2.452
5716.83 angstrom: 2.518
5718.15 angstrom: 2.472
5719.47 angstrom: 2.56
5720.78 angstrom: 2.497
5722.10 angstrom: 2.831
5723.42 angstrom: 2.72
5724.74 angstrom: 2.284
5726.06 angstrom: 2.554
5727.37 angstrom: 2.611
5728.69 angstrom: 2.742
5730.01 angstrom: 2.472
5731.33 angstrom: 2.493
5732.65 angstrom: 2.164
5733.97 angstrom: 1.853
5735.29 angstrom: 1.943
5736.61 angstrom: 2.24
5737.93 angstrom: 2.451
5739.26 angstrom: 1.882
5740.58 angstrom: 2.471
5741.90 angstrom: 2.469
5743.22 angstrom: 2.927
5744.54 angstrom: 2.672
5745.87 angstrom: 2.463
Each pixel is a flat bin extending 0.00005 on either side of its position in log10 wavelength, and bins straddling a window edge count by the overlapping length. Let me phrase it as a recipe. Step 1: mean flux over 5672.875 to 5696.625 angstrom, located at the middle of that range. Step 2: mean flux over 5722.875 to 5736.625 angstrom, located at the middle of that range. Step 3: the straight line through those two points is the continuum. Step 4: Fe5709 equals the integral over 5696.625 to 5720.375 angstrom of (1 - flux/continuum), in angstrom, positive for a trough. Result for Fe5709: -0.6 angstrom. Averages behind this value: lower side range 2.48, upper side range 2.37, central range 2.48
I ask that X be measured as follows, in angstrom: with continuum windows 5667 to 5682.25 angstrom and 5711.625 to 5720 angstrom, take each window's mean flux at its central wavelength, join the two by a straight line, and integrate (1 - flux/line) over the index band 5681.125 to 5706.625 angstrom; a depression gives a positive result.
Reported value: 0.87 angstrom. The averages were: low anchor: 2.61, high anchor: 2.5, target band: 2.47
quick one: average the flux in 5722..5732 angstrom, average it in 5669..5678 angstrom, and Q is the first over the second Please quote 0.95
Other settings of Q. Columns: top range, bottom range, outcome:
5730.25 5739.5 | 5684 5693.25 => 0.82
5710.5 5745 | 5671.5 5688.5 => 0.98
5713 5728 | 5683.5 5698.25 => 1.00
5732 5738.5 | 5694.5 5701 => 0.90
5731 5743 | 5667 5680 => 0.84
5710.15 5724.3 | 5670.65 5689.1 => 1.01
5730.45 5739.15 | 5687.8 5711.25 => 0.87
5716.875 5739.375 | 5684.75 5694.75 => 0.91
